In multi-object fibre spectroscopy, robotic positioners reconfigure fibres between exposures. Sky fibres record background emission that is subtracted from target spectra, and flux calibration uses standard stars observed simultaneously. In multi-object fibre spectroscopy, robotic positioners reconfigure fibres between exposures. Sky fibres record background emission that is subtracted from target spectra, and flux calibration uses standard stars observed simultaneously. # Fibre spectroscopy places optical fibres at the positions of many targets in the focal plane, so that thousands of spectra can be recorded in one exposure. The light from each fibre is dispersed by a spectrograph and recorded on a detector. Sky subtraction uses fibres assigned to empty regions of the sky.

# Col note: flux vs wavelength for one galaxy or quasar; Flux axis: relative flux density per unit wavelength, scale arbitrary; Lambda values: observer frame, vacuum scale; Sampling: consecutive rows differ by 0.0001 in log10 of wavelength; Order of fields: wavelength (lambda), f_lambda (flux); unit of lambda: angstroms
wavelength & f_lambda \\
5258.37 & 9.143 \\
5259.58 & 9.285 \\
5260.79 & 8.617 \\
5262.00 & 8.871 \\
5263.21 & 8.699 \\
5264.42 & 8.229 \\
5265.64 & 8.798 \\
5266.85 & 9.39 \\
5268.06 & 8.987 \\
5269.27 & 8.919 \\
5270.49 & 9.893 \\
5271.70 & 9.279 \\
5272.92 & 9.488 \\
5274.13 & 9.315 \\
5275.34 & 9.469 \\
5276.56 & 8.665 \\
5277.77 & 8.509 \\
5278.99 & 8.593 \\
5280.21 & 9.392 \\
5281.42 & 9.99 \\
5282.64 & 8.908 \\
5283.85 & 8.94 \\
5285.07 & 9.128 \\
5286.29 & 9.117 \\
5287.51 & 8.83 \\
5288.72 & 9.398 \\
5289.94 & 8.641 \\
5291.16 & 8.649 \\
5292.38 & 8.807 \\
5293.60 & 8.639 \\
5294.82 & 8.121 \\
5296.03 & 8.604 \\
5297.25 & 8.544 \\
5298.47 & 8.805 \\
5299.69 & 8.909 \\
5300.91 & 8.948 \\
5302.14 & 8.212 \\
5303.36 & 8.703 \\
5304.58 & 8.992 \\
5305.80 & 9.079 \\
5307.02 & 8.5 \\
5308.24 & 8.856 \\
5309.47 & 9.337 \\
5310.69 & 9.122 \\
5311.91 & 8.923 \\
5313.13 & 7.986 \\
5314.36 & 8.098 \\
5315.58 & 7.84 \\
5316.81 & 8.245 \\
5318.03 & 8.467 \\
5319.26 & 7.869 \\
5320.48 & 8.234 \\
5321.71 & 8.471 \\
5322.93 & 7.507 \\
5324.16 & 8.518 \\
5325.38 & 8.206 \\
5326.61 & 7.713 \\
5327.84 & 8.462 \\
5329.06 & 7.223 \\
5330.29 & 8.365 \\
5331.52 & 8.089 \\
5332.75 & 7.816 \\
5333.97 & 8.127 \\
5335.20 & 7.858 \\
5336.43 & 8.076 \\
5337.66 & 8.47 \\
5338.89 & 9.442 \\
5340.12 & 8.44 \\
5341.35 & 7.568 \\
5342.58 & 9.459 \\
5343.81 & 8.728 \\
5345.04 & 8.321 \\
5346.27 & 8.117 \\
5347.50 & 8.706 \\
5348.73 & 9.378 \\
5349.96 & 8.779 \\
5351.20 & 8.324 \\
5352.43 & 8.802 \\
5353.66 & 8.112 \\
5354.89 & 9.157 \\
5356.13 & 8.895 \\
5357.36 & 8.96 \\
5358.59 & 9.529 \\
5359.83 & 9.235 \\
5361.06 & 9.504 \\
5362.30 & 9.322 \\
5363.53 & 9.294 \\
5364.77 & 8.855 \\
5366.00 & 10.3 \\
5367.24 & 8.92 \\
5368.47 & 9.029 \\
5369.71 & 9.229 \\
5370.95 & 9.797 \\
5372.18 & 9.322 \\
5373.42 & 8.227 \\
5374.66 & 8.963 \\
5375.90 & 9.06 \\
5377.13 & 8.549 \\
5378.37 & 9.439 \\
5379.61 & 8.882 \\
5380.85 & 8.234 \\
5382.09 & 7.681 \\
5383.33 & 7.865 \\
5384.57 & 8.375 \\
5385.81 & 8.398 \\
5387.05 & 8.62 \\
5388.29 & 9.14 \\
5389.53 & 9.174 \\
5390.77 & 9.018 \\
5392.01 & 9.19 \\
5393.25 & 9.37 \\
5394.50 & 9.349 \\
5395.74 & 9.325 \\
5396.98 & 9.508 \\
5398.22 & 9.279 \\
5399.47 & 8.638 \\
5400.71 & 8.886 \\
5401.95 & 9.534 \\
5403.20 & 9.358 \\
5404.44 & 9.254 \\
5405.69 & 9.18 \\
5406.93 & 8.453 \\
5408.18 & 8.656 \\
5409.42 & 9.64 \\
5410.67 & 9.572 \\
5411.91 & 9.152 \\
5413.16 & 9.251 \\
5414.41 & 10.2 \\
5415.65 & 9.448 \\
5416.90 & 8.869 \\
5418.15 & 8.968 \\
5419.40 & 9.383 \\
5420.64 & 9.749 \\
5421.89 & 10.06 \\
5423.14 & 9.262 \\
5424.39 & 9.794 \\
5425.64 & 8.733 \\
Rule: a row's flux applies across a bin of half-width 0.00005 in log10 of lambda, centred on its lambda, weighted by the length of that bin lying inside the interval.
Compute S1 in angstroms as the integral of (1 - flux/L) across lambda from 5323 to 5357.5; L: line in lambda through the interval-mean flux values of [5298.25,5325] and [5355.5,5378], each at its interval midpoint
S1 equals 1.7 angstroms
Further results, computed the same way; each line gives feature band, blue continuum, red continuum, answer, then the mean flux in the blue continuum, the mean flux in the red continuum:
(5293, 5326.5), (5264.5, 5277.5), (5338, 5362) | 1.9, 9.16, 8.82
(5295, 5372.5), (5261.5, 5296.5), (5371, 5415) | 3.0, 8.98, 9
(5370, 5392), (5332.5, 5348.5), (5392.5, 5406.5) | 0.5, 8.44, 9.23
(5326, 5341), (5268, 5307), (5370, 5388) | 1.1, 8.94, 8.69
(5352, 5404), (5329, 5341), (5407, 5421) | -1.2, 8.22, 9.31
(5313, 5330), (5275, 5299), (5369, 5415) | 1.6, 8.88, 9.02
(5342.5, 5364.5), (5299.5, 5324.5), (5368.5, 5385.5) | -0.6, 8.51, 8.74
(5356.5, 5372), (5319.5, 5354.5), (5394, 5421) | -1.1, 8.34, 9.25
